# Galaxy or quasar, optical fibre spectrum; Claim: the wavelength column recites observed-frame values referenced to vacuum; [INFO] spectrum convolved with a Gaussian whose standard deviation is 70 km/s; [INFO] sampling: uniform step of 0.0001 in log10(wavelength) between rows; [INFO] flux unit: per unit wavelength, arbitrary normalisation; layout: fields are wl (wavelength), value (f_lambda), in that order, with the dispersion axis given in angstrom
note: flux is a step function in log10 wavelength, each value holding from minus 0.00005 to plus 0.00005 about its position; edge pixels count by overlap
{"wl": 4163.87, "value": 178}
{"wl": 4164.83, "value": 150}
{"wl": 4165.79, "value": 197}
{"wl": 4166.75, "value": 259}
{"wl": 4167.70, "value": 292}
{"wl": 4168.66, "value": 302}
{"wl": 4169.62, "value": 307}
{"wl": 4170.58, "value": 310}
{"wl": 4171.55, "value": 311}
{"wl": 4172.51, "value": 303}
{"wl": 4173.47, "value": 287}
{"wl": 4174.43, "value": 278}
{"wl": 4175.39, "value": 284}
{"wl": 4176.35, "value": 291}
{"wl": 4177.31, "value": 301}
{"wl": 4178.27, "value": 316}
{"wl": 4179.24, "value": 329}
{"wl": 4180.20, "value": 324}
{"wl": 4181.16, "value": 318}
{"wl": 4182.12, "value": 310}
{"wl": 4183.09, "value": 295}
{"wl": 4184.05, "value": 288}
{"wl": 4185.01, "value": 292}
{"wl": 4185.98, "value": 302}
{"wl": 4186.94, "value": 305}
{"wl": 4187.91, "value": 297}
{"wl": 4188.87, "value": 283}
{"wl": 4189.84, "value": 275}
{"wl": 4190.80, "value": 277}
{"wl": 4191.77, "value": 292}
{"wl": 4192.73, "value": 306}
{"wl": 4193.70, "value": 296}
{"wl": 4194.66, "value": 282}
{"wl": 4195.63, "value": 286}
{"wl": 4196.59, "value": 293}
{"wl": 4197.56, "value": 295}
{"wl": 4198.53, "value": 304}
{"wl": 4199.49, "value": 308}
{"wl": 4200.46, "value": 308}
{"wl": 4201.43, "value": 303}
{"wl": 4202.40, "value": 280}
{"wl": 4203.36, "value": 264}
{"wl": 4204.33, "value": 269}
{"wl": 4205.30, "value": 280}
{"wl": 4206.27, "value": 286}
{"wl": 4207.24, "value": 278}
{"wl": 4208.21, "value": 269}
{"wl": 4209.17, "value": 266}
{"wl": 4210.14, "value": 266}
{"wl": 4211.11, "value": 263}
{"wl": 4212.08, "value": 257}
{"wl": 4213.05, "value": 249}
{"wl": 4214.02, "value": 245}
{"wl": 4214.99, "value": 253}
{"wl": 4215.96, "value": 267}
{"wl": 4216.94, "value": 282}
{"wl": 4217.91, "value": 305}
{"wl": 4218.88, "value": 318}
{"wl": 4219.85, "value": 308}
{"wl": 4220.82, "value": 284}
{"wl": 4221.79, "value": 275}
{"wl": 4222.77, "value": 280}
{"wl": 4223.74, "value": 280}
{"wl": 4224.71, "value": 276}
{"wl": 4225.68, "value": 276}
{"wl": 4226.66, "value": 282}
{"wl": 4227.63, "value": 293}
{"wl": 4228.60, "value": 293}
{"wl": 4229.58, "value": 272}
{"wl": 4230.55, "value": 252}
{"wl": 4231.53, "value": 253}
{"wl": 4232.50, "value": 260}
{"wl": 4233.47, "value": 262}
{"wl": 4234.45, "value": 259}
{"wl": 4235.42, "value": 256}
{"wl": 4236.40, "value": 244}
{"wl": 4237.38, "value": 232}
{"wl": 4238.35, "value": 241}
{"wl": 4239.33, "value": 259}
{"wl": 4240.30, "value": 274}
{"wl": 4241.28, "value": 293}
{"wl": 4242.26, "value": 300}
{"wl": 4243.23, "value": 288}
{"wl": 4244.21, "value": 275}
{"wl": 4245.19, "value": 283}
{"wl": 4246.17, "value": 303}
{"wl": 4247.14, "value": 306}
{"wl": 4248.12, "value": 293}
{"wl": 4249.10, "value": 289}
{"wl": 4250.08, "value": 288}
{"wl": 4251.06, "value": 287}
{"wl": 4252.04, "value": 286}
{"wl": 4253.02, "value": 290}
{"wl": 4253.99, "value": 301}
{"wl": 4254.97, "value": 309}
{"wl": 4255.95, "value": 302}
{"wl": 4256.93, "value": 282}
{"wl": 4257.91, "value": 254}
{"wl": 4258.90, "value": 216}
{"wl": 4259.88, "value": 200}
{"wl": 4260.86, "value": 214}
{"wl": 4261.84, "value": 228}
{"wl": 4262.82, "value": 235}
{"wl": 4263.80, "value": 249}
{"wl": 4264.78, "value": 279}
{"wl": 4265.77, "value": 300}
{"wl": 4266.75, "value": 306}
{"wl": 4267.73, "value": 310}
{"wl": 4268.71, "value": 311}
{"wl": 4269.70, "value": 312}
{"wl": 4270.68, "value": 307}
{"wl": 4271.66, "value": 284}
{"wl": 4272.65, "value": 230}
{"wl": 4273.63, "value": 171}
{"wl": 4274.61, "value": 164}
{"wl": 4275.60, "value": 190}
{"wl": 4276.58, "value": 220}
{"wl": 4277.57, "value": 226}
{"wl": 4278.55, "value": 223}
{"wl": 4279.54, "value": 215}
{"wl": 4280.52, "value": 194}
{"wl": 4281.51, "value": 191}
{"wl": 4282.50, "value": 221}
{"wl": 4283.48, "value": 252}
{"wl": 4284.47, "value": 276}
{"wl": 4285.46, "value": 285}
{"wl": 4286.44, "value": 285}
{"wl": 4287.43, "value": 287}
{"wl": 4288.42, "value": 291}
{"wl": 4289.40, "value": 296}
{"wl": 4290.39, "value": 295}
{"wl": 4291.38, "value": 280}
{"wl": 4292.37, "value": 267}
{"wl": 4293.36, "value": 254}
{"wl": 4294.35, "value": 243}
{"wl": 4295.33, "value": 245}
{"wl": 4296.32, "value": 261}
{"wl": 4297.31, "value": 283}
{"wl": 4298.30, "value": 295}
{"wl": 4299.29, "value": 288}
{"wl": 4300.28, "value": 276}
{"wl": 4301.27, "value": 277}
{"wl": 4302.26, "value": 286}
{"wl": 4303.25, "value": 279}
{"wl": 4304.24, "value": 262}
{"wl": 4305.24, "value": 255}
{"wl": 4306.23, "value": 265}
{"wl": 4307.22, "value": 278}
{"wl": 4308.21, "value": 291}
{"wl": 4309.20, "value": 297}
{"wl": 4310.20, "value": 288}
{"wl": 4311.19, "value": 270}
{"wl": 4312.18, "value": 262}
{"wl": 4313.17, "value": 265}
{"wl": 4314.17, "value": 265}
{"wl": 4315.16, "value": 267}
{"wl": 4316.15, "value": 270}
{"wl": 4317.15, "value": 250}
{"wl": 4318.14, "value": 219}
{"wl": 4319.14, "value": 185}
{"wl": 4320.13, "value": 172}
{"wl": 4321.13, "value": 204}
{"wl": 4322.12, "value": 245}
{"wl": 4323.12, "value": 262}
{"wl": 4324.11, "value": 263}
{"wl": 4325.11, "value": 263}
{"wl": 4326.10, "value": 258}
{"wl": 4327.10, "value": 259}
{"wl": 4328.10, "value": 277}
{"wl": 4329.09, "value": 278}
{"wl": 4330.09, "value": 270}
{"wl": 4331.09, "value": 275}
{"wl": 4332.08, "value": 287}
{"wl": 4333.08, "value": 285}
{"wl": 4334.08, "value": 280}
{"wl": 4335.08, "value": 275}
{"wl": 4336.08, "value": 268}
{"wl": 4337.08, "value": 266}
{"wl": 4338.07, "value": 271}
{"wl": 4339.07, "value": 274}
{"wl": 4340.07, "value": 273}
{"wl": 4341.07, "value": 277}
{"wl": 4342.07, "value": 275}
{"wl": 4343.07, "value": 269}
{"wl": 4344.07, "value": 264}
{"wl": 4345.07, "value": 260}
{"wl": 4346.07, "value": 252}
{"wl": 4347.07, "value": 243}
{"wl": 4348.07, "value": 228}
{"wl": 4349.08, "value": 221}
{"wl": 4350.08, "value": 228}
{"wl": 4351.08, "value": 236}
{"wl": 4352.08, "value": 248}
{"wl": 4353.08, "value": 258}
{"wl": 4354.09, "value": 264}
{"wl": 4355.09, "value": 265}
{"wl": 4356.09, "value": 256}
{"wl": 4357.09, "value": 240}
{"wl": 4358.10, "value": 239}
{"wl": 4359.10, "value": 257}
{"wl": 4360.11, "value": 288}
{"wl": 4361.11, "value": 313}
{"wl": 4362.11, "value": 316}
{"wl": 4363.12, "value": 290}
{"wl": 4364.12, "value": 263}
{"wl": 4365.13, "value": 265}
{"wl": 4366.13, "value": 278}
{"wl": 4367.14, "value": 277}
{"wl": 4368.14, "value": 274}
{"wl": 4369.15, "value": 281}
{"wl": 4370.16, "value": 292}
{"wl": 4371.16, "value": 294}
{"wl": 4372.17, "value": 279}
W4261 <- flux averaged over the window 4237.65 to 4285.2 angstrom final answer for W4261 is 261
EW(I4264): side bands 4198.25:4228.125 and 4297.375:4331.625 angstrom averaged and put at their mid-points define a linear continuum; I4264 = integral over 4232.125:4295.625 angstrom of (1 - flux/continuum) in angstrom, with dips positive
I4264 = 2.0 angstrom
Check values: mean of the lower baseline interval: 280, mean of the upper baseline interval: 263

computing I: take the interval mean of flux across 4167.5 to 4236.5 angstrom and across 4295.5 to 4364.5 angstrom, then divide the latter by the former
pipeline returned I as 0.92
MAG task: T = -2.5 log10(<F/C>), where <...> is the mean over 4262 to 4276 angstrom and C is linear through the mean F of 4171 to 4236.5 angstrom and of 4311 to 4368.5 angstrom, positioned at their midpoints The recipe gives 0.05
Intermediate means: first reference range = 285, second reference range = 260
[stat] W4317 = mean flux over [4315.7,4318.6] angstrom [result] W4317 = 246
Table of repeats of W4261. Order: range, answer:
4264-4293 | 257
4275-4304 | 258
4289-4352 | 263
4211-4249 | 274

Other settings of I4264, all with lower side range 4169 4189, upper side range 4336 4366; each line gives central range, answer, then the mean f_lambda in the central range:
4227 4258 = 1.0 angstrom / 278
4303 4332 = 1.2 angstrom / 259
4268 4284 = 2.7 angstrom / 233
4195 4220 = 1.3 angstrom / 280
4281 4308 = 0.6 angstrom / 270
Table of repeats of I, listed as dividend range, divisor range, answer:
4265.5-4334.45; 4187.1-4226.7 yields 0.92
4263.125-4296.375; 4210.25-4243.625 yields 0.94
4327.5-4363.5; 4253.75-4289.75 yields 1.05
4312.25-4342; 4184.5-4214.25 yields 0.91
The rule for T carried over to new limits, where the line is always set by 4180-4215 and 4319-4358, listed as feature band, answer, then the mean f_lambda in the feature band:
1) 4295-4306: -0.04 mag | 273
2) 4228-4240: 0.08 mag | 258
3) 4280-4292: 0.02 mag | 263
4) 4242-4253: -0.06 mag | 290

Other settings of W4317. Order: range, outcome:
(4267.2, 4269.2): 311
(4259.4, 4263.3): 219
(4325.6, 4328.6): 265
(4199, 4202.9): 300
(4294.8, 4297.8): 263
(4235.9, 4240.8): 250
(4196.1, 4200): 300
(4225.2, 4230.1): 283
